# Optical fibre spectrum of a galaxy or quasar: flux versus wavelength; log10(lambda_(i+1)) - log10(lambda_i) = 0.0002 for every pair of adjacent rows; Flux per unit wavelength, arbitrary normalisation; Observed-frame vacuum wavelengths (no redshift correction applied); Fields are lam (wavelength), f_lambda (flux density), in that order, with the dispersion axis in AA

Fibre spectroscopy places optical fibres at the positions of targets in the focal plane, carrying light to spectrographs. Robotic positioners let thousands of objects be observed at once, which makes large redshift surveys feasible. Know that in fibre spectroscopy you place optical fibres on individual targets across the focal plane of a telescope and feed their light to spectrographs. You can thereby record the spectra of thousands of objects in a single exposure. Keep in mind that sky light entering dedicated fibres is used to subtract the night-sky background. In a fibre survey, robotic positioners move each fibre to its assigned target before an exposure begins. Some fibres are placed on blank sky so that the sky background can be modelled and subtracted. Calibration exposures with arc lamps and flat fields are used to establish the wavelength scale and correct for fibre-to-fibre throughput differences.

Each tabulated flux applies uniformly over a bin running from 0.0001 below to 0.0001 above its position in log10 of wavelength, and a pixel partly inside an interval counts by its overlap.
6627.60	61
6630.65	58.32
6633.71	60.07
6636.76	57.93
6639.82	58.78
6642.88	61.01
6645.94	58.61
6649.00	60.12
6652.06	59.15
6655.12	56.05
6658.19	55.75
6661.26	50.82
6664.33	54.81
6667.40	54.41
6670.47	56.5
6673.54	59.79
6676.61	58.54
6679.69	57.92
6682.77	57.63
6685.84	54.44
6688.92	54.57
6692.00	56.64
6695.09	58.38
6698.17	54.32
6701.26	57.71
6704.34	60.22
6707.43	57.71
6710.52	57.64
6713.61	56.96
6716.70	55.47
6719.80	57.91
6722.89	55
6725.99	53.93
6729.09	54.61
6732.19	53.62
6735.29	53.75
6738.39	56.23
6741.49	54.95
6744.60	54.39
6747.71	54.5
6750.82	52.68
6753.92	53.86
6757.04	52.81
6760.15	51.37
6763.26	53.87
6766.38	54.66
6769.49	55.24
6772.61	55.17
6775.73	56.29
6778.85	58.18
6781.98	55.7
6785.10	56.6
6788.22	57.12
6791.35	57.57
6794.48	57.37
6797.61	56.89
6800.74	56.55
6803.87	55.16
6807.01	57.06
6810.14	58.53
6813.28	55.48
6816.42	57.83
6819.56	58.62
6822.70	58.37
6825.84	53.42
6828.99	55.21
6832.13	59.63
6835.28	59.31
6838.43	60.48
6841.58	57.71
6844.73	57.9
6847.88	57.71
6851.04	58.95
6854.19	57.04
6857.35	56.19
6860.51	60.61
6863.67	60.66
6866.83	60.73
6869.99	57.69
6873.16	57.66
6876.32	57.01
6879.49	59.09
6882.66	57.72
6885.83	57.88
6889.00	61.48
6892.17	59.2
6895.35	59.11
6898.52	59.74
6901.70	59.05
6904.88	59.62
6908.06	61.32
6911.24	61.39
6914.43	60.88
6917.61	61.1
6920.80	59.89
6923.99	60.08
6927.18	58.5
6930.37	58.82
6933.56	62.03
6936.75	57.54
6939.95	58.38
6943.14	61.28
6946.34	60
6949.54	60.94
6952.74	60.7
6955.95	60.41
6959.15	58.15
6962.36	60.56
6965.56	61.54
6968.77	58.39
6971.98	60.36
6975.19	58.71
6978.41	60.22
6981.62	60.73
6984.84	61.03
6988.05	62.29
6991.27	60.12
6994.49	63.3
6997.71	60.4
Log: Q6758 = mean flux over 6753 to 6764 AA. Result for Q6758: 52.8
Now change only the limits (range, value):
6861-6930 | 59.5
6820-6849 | 57.8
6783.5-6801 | 57.1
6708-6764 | 54.7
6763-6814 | 56.4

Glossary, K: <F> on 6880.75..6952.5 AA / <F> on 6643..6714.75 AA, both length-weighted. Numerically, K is 1.05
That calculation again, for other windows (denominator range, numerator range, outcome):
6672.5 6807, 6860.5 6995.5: 1.07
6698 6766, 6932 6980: 1.09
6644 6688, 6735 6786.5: 0.96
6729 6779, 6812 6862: 1.06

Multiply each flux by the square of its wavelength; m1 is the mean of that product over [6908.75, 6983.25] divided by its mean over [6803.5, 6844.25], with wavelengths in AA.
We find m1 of 1.08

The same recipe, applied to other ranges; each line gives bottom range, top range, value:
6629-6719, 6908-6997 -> 1.14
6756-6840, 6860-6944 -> 1.09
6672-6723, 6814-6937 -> 1.09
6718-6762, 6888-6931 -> 1.16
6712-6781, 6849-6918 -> 1.13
